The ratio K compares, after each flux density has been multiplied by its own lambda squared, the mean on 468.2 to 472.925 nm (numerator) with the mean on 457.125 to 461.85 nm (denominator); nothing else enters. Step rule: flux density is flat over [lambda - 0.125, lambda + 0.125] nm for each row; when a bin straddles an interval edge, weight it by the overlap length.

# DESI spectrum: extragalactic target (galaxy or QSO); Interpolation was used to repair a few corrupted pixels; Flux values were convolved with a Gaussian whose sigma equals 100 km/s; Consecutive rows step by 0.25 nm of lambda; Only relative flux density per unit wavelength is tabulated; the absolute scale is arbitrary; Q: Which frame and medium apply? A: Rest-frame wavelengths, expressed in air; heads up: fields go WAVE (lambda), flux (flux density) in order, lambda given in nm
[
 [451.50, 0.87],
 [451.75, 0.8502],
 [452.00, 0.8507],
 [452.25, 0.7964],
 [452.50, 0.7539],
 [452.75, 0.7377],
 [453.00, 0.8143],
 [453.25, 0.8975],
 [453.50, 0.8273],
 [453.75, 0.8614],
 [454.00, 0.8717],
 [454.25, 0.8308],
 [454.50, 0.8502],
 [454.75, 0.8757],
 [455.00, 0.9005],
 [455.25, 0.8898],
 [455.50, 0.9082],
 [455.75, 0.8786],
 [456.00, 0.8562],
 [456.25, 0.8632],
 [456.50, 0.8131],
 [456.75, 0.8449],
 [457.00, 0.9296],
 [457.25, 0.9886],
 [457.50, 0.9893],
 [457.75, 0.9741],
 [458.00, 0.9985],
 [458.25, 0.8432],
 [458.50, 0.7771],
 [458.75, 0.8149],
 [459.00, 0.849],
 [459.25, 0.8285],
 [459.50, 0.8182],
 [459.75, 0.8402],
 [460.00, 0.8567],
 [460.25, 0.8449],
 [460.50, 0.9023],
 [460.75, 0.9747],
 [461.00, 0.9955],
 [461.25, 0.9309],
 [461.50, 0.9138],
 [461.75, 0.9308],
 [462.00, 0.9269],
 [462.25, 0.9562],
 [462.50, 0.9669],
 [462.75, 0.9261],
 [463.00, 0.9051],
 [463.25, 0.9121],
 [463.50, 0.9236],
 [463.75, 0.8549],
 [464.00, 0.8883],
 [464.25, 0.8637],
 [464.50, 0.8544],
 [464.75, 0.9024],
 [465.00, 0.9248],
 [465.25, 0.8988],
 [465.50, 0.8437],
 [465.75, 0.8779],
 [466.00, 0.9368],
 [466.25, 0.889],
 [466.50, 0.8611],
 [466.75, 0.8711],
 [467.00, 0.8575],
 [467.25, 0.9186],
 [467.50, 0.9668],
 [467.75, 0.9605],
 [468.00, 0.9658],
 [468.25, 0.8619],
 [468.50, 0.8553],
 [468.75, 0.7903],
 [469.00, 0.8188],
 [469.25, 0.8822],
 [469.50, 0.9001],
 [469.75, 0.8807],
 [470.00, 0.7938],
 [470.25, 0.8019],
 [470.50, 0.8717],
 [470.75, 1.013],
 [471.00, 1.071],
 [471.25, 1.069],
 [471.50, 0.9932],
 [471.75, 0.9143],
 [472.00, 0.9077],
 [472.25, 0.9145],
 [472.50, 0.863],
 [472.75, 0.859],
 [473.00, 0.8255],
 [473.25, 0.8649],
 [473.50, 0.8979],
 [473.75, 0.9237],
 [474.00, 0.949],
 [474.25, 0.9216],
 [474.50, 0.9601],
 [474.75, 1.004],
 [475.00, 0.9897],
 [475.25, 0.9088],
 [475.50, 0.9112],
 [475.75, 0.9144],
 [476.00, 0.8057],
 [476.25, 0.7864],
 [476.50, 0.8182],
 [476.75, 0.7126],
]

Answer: 1.05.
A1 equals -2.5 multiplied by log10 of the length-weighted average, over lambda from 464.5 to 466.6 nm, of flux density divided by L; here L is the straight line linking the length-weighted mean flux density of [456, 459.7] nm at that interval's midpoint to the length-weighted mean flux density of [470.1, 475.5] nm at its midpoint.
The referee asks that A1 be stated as 0.02 mag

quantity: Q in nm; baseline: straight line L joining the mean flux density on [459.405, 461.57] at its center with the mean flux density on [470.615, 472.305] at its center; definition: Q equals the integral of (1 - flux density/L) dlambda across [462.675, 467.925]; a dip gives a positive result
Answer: 0.219 nm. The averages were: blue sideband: 0.898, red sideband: 0.985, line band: 0.897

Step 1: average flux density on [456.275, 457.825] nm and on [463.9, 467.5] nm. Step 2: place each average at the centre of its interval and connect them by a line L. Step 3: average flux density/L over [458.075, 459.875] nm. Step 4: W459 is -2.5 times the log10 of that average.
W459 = 0.10 mag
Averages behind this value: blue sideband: 0.918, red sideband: 0.888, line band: 0.829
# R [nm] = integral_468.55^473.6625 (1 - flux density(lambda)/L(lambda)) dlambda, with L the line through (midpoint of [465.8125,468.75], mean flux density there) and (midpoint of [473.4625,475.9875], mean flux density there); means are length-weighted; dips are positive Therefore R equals 0.11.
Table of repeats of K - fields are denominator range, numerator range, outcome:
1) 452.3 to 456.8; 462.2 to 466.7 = 1.11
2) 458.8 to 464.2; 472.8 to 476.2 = 1.07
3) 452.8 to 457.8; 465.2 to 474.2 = 1.09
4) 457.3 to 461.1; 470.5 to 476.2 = 1.11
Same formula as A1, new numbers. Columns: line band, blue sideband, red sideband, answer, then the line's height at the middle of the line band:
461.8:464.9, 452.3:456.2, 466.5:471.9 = -0.03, 0.884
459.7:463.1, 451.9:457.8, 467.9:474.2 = -0.05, 0.879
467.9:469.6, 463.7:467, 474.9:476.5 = 0.02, 0.881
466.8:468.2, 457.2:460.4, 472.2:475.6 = -0.03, 0.898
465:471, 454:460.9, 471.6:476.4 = 0.01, 0.893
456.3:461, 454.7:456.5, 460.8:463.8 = 0.02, 0.902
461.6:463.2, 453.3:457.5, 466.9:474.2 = -0.05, 0.89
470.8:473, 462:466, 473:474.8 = -0.03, 0.917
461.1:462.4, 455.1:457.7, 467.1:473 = -0.04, 0.901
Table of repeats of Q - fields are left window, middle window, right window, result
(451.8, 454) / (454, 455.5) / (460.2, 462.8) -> -0.047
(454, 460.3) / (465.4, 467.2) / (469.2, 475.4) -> 0.046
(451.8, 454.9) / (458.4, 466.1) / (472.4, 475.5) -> -0.217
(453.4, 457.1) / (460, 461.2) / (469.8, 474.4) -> -0.055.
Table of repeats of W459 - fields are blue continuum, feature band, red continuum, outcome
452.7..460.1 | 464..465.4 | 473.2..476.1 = 0.01 mag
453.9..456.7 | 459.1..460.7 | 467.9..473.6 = 0.03 mag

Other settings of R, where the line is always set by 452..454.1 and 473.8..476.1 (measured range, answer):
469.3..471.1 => 0.01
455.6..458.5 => -0.21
